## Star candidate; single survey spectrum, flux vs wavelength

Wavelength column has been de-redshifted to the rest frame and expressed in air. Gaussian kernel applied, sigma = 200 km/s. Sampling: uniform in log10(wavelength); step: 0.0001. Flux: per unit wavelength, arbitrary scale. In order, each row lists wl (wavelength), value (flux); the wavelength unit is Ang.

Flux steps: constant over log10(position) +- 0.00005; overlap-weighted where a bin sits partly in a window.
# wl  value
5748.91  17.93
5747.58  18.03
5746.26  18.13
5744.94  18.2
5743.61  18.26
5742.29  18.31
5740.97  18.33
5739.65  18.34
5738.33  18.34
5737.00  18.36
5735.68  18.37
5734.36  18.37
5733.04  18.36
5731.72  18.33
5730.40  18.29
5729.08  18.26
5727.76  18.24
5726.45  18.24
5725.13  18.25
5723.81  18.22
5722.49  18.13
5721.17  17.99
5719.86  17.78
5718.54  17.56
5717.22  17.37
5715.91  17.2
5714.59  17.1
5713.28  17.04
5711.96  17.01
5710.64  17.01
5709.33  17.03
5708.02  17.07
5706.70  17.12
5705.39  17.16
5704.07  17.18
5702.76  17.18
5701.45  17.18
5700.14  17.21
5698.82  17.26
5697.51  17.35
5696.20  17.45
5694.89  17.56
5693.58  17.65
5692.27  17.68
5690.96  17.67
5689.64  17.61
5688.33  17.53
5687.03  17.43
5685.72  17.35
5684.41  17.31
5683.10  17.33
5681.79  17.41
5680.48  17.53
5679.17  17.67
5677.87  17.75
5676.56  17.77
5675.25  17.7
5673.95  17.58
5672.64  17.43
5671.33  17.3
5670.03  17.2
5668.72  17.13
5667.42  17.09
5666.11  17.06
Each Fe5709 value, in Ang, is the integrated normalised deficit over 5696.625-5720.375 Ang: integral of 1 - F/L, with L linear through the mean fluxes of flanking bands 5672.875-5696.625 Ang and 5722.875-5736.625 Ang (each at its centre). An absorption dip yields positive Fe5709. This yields 1.0 Ang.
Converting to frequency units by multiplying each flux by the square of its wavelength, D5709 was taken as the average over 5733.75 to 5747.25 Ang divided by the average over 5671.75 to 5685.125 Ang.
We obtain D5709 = 1.07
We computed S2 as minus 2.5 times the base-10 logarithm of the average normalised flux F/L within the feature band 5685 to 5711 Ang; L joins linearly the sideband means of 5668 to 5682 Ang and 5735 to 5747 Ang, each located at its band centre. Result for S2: 0.027 mag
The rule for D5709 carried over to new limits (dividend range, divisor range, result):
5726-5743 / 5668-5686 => 1.07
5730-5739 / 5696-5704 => 1.07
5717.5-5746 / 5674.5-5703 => 1.06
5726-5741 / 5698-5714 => 1.08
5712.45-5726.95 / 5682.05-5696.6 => 1.02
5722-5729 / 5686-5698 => 1.05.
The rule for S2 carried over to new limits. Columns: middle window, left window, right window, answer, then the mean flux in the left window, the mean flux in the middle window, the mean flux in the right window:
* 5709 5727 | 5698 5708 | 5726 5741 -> 0.011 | 17.2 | 17.6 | 18.3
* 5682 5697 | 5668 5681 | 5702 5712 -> -0.011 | 17.5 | 17.5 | 17.1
